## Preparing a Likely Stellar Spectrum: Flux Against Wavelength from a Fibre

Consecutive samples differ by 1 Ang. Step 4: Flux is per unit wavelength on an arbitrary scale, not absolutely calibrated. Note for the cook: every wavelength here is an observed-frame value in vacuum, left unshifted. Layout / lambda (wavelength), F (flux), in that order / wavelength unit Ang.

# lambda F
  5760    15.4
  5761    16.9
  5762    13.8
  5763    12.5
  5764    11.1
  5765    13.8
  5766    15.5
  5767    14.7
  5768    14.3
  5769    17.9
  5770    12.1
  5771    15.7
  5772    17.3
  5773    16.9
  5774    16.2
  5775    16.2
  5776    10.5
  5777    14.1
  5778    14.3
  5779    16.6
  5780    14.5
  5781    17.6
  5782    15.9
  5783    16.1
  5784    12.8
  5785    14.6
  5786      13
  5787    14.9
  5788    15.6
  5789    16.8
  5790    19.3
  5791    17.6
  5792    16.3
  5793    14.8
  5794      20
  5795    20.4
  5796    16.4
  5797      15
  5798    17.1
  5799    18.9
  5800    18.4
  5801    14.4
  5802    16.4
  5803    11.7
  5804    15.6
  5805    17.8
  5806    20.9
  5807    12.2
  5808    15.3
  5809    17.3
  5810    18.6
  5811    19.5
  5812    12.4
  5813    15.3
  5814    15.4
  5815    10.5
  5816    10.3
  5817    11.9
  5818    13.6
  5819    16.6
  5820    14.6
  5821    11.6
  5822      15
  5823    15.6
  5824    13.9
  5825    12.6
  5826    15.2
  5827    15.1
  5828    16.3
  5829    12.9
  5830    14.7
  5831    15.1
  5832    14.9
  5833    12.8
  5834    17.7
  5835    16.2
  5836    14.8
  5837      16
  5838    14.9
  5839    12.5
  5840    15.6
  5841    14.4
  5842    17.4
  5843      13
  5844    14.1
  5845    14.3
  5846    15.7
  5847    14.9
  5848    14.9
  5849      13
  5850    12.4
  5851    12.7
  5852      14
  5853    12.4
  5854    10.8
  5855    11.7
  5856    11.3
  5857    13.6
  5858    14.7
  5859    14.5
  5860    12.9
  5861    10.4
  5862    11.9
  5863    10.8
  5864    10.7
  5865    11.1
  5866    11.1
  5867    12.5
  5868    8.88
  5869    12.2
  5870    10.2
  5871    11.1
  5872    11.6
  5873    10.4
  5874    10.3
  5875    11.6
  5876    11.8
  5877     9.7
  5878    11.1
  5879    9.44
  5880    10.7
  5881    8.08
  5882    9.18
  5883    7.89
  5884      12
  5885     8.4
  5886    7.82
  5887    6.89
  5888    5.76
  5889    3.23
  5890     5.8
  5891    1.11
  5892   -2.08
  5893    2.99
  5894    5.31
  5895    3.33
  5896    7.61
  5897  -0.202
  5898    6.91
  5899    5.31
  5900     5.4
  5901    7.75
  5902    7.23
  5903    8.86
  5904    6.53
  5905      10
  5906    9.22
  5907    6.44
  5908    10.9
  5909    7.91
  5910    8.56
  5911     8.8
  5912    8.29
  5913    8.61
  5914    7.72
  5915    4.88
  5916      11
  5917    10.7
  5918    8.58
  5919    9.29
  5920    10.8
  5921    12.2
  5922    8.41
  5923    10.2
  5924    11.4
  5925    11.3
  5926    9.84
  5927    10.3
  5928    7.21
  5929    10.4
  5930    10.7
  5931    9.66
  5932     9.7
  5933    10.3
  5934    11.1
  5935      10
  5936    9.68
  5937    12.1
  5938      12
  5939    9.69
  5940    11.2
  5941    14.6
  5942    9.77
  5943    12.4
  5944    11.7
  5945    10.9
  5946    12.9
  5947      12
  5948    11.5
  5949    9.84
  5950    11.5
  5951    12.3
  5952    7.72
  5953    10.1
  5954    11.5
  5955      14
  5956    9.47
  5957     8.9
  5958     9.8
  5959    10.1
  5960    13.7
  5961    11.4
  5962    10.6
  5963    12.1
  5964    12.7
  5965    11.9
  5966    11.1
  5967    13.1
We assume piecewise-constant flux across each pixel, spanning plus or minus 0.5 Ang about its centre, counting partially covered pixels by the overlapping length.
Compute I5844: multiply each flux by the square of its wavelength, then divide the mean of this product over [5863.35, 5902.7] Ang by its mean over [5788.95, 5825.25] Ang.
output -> 0.52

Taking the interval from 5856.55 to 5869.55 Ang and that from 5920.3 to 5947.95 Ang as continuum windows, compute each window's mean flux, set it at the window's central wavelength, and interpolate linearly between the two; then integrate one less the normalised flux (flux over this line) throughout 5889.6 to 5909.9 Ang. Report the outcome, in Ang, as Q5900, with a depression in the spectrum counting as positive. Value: 9.77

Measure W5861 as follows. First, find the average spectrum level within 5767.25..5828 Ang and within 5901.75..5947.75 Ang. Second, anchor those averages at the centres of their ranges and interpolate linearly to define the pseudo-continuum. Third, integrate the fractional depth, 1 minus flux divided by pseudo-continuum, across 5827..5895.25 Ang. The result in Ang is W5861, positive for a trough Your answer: 8.0 Ang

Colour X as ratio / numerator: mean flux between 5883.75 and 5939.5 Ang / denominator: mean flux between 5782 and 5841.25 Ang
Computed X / 0.53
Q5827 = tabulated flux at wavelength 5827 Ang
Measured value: 15.1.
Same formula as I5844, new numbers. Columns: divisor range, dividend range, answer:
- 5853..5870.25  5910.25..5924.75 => 0.81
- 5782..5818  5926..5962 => 0.72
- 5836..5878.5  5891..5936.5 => 0.66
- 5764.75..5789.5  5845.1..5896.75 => 0.68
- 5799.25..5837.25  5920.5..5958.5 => 0.75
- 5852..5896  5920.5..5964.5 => 1.18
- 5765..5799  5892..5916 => 0.45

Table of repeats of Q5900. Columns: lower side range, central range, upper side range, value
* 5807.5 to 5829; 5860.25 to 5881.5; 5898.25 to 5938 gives 1.7 Ang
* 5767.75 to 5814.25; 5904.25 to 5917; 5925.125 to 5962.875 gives 3.6 Ang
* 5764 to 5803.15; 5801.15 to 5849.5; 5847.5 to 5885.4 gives -4.6 Ang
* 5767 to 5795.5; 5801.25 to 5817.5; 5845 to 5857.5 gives -0.4 Ang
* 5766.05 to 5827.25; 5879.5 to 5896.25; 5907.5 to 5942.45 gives 8.0 Ang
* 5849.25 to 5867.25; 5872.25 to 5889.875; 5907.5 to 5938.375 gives 3.6 Ang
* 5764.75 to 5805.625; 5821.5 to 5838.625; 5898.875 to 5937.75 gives -1.7 Ang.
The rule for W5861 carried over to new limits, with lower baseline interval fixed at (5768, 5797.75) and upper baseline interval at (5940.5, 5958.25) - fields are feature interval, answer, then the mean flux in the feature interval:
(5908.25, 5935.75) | 5.45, 9.56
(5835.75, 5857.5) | 0.36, 13.8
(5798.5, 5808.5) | -0.59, 16.2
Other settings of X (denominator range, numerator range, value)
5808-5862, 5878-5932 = 0.55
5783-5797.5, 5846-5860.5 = 0.81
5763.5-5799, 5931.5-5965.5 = 0.71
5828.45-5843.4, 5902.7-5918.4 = 0.58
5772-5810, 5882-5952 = 0.54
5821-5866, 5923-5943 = 0.77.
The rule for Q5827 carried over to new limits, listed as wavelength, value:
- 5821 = 11.6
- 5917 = 10.7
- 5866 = 11.1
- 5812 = 12.4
